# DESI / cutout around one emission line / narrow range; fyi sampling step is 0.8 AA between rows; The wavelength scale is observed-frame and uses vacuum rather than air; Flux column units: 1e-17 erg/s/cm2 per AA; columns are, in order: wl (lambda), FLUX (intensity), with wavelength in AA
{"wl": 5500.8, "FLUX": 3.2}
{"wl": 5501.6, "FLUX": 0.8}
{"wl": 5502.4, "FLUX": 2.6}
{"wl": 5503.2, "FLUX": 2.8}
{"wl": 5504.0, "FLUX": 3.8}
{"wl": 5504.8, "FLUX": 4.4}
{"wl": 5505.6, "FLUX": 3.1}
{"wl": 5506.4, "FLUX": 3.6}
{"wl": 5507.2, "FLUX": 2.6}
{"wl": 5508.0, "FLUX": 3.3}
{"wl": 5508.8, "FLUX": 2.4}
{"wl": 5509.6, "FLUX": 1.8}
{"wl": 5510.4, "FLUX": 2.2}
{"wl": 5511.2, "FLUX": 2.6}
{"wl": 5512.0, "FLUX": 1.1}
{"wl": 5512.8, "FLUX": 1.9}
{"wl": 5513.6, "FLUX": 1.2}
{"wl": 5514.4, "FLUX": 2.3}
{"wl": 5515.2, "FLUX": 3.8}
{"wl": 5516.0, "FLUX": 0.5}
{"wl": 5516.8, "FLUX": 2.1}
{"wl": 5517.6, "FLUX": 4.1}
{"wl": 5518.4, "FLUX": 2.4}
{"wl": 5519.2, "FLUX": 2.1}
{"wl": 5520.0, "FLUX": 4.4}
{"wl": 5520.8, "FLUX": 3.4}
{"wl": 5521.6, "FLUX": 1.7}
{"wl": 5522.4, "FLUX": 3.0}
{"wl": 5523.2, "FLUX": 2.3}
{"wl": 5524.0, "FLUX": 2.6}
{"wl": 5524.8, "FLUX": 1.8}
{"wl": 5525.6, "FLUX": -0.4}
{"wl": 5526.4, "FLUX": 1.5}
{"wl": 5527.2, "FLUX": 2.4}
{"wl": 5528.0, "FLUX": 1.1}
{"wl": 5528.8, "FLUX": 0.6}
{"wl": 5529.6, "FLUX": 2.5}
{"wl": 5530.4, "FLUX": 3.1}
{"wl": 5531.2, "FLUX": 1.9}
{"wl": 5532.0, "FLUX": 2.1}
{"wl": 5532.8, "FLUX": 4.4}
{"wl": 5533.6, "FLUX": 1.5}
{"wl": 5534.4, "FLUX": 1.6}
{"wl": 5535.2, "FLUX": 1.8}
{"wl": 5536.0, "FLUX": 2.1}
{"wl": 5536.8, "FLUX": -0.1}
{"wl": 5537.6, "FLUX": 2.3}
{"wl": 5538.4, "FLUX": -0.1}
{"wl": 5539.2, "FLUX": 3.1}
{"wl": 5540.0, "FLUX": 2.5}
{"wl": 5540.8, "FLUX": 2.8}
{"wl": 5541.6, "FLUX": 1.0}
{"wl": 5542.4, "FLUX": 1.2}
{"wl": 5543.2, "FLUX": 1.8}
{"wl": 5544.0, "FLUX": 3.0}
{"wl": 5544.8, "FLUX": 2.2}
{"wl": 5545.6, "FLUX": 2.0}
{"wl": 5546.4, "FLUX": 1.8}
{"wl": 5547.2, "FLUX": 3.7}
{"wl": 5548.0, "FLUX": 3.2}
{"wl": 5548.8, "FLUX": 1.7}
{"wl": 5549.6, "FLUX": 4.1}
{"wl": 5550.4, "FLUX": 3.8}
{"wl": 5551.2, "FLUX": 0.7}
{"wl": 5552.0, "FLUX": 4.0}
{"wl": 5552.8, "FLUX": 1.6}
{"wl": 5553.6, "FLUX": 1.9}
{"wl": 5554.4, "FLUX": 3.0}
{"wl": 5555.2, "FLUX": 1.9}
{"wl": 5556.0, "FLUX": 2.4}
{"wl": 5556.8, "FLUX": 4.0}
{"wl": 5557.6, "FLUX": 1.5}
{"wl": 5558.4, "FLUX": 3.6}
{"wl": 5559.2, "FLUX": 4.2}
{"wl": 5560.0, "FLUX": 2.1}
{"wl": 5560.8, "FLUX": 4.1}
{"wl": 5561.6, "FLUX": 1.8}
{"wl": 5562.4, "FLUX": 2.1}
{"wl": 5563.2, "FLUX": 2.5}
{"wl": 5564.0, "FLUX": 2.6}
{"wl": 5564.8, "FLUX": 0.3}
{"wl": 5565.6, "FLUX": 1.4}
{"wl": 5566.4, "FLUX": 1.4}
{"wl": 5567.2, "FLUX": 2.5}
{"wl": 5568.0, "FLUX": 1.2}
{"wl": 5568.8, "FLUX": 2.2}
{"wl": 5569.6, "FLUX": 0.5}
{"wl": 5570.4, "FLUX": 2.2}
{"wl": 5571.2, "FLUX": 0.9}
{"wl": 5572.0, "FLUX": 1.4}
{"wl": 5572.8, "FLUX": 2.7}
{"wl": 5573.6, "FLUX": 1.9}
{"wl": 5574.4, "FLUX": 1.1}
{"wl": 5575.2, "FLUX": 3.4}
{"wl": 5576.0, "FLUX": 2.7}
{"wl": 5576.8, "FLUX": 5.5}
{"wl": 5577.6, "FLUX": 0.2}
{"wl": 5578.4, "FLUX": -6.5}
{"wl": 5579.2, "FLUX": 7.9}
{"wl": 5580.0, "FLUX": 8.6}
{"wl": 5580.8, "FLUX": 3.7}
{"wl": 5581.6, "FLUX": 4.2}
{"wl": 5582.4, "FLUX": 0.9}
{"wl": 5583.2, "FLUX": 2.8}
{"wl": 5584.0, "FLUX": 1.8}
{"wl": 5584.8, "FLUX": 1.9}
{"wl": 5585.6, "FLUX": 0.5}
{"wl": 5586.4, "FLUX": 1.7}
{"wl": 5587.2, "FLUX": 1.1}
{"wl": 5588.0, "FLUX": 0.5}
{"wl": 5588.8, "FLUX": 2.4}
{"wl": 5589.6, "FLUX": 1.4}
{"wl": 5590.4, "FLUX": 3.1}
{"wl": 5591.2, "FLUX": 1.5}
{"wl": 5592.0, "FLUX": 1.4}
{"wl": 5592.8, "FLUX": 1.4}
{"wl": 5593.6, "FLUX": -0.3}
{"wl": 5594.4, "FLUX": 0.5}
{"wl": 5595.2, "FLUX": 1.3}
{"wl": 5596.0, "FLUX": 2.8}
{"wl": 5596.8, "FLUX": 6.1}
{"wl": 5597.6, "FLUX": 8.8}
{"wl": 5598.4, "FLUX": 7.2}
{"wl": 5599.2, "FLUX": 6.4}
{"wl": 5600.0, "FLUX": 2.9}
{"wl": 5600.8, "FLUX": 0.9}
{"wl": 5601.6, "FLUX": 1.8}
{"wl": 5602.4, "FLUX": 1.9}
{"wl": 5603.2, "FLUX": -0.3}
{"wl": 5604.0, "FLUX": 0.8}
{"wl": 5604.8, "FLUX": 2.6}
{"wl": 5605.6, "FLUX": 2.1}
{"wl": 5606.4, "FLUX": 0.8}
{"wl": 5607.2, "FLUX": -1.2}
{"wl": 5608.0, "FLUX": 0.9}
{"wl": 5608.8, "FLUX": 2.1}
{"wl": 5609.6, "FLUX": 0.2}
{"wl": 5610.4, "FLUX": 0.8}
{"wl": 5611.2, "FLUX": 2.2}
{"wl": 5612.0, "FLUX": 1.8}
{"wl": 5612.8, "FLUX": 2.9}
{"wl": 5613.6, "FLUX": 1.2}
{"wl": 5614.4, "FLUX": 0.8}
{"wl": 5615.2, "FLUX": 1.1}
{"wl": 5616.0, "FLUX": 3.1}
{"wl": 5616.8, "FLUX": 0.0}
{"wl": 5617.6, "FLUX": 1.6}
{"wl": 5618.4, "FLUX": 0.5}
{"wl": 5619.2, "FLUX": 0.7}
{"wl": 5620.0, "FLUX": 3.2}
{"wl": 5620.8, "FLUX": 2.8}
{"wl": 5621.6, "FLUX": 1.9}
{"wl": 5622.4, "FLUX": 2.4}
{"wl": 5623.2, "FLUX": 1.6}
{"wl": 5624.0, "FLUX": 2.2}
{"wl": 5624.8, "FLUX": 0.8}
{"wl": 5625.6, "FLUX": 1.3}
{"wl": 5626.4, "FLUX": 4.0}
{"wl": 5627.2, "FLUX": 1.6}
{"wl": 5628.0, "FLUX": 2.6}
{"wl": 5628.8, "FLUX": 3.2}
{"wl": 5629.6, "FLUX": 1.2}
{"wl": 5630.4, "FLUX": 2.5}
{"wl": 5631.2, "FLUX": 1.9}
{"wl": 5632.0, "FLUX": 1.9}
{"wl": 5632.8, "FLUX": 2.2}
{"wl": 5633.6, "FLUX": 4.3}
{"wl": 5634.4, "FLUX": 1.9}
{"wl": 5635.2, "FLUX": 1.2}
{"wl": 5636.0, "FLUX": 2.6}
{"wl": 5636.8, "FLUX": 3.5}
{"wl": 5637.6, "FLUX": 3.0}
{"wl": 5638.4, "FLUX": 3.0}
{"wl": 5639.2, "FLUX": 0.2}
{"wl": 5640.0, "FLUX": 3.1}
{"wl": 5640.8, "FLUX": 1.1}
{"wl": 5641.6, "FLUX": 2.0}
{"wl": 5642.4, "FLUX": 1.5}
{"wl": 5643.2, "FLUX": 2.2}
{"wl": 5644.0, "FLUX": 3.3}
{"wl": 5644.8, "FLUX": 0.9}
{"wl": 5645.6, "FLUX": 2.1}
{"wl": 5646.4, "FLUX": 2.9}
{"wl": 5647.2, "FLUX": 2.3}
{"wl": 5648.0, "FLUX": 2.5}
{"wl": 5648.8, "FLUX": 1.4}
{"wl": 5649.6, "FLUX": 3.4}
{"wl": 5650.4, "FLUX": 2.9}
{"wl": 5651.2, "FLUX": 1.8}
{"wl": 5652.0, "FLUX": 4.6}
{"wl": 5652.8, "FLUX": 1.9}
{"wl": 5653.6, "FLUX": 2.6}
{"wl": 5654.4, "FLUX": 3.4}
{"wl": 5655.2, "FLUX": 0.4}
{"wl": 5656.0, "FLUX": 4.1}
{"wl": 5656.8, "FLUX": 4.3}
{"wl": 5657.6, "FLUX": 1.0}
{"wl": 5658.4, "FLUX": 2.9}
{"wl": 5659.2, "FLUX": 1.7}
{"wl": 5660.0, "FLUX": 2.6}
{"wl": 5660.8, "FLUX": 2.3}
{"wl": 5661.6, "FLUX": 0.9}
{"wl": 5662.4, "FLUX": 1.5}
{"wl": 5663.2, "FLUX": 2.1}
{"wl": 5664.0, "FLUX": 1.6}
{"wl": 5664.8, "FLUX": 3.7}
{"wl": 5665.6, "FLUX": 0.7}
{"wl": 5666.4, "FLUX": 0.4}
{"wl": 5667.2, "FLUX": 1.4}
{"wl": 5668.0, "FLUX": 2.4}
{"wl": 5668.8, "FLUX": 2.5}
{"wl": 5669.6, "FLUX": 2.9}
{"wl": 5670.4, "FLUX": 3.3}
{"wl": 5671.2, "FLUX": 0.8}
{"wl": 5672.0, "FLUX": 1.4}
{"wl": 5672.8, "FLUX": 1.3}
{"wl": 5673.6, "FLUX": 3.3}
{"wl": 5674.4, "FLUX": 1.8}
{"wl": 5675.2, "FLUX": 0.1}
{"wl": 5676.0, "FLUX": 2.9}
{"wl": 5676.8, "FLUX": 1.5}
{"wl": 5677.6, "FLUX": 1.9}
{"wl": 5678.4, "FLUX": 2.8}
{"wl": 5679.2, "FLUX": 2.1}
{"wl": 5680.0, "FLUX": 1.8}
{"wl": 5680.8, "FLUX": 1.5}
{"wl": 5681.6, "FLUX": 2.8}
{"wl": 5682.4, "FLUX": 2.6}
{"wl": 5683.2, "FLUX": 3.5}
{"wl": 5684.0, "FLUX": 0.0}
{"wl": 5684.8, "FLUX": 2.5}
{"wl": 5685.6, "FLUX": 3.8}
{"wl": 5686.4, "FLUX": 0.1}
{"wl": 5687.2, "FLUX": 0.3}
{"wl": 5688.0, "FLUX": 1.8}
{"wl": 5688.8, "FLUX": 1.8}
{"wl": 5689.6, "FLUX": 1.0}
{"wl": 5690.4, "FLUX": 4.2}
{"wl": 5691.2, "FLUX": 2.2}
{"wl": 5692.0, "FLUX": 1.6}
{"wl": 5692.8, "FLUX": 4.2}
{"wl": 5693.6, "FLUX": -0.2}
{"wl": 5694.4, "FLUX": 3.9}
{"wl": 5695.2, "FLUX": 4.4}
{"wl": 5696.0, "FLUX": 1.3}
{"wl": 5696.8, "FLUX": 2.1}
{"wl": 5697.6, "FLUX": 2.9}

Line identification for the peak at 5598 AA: H-beta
